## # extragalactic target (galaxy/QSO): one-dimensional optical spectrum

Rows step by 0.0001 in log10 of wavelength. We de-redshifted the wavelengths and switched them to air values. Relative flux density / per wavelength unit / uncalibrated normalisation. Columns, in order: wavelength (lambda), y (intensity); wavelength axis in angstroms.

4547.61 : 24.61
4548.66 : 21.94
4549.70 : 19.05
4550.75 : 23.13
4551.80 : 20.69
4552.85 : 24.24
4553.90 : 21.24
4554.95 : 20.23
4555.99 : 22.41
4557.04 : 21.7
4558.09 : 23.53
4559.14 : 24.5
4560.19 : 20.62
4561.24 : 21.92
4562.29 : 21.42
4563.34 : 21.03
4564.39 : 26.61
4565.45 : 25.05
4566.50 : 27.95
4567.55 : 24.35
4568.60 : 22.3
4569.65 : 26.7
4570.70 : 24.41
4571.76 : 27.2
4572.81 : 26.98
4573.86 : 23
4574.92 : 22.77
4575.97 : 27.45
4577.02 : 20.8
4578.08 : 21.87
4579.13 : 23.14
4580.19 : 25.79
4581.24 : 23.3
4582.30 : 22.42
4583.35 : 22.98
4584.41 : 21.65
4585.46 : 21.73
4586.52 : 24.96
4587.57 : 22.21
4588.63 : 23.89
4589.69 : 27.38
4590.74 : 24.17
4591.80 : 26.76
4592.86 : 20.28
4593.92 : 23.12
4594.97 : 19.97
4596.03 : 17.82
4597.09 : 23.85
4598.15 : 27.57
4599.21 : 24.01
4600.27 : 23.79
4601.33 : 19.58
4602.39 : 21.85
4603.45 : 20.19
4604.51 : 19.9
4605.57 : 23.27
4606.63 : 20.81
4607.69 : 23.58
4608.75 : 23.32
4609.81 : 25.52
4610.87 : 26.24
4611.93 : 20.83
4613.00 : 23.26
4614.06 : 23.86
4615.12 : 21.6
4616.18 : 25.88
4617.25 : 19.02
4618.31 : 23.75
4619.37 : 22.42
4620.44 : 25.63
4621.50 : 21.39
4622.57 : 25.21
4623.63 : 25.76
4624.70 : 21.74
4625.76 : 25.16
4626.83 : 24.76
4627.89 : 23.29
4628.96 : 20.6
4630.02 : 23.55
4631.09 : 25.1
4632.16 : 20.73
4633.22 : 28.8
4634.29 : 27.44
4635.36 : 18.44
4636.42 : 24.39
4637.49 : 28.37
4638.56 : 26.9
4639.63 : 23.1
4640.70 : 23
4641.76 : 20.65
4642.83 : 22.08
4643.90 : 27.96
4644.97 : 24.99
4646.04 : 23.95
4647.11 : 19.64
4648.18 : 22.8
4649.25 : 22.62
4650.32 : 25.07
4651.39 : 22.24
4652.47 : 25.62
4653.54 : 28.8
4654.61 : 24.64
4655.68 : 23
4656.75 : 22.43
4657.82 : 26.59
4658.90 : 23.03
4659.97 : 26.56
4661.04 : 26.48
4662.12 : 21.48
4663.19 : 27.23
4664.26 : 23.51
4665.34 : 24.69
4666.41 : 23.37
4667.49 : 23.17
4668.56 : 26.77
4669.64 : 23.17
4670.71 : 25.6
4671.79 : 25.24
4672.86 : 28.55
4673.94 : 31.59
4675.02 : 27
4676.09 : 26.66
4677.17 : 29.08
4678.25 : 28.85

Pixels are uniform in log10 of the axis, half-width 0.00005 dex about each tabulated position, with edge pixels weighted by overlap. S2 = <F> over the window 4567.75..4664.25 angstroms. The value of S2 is 23.7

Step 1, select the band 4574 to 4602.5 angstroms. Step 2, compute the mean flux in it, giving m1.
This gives 23.2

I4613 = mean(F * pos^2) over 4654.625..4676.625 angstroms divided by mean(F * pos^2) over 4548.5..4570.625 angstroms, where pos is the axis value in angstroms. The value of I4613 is 1.2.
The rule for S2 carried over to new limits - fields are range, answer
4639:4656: 23.8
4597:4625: 23.1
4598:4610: 22.6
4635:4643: 23.6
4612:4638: 23.7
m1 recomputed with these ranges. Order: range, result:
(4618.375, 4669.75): 24.1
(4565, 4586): 24.1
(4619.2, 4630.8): 23.6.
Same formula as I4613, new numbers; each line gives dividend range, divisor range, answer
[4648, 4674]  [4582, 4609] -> 1.13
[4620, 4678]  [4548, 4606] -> 1.10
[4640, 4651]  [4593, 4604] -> 1.07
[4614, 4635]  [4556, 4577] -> 1.01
